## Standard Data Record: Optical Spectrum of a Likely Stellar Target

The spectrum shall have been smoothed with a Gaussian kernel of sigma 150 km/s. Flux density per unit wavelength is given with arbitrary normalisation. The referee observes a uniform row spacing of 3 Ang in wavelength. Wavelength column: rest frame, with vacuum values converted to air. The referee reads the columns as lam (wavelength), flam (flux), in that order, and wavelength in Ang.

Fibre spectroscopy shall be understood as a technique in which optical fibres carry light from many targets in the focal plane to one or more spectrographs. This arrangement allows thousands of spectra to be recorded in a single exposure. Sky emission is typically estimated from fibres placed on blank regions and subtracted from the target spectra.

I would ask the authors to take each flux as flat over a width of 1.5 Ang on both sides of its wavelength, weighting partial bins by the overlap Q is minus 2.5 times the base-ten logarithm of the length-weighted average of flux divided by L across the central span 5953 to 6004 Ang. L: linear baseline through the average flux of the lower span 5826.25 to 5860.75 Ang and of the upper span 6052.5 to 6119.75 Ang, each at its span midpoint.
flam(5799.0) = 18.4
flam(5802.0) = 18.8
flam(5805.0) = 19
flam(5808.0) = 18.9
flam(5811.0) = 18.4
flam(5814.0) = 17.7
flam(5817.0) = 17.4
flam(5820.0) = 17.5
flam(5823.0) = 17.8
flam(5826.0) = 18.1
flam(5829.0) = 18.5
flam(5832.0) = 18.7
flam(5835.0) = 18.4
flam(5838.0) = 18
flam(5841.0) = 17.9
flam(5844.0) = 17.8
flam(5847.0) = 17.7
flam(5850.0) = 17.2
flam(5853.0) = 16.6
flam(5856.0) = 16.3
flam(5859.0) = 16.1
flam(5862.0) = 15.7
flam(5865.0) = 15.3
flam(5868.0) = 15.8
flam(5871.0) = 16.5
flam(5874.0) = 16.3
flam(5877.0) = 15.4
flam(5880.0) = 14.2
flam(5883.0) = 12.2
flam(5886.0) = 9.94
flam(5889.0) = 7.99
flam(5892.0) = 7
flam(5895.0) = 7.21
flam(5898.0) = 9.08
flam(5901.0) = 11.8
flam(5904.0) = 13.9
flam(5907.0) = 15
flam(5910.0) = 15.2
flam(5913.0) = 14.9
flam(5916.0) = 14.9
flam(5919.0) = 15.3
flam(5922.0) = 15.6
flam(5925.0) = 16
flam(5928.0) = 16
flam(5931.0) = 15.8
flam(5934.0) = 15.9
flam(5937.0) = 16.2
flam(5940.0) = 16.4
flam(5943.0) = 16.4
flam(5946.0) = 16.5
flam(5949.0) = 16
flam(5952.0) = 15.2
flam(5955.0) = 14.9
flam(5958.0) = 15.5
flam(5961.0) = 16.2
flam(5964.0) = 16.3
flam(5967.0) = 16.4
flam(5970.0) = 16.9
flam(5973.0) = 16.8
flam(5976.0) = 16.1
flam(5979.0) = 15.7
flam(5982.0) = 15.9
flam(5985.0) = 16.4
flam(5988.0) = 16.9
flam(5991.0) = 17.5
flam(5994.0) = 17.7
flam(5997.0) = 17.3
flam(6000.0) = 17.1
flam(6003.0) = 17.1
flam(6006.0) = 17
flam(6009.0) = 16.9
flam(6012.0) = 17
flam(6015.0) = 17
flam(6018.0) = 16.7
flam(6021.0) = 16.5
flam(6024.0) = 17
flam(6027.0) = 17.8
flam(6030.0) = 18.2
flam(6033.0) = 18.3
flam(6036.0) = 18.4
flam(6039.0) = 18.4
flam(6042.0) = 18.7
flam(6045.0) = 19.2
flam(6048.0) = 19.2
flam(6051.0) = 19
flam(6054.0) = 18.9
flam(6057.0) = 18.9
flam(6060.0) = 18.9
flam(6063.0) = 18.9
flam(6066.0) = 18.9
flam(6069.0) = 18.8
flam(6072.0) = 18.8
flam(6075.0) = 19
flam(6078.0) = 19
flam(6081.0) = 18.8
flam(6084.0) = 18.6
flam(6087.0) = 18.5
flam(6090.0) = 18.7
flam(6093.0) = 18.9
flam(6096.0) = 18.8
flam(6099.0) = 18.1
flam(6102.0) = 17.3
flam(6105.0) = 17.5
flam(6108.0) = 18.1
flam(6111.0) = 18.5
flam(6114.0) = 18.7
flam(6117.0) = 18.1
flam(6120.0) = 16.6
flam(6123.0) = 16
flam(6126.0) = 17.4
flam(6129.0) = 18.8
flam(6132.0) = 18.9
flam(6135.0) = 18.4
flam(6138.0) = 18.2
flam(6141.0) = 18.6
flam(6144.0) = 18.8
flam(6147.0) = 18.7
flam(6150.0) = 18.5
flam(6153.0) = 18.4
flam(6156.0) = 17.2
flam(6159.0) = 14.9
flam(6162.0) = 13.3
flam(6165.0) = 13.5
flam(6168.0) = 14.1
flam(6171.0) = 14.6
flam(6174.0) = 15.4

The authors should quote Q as 0.10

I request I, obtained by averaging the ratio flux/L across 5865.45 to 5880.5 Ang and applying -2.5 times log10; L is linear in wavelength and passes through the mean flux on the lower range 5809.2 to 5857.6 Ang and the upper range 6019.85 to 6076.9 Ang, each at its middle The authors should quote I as 0.14 mag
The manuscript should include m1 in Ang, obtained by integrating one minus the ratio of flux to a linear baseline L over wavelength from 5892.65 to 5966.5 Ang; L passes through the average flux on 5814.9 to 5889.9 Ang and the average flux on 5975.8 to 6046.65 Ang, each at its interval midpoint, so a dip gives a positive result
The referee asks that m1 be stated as 8.8 Ang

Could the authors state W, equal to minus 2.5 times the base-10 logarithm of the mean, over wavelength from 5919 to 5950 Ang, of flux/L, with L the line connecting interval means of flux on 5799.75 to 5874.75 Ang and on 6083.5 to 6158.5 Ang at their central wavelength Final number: 0.11 mag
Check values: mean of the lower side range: 17.5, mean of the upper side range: 18.1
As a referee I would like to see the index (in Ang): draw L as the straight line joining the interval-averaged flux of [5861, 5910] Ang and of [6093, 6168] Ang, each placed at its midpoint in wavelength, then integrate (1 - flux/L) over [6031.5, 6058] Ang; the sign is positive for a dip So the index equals -4.90 Ang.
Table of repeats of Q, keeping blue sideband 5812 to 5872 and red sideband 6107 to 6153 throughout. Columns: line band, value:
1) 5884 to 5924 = 0.39 mag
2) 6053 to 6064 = -0.06 mag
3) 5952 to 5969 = 0.12 mag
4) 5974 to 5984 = 0.11 mag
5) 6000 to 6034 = 0.04 mag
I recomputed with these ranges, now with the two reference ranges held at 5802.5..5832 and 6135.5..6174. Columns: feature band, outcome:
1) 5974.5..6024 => 0.03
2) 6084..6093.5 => -0.11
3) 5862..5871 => 0.14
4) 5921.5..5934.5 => 0.12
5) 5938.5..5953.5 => 0.10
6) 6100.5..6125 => -0.05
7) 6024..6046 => -0.07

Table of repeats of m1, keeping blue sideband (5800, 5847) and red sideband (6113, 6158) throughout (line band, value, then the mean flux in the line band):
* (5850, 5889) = 7.1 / 14.8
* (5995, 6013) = 1.0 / 17.1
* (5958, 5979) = 2.1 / 16.3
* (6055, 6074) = -0.8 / 18.9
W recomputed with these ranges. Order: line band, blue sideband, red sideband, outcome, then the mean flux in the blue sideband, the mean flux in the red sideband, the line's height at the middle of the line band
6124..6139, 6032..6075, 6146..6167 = -0.09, 18.8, 16.2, 16.9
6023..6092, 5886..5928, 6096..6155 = -0.14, 12.6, 18.1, 16.4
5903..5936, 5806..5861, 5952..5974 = 0.09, 17.7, 16.1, 16.6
